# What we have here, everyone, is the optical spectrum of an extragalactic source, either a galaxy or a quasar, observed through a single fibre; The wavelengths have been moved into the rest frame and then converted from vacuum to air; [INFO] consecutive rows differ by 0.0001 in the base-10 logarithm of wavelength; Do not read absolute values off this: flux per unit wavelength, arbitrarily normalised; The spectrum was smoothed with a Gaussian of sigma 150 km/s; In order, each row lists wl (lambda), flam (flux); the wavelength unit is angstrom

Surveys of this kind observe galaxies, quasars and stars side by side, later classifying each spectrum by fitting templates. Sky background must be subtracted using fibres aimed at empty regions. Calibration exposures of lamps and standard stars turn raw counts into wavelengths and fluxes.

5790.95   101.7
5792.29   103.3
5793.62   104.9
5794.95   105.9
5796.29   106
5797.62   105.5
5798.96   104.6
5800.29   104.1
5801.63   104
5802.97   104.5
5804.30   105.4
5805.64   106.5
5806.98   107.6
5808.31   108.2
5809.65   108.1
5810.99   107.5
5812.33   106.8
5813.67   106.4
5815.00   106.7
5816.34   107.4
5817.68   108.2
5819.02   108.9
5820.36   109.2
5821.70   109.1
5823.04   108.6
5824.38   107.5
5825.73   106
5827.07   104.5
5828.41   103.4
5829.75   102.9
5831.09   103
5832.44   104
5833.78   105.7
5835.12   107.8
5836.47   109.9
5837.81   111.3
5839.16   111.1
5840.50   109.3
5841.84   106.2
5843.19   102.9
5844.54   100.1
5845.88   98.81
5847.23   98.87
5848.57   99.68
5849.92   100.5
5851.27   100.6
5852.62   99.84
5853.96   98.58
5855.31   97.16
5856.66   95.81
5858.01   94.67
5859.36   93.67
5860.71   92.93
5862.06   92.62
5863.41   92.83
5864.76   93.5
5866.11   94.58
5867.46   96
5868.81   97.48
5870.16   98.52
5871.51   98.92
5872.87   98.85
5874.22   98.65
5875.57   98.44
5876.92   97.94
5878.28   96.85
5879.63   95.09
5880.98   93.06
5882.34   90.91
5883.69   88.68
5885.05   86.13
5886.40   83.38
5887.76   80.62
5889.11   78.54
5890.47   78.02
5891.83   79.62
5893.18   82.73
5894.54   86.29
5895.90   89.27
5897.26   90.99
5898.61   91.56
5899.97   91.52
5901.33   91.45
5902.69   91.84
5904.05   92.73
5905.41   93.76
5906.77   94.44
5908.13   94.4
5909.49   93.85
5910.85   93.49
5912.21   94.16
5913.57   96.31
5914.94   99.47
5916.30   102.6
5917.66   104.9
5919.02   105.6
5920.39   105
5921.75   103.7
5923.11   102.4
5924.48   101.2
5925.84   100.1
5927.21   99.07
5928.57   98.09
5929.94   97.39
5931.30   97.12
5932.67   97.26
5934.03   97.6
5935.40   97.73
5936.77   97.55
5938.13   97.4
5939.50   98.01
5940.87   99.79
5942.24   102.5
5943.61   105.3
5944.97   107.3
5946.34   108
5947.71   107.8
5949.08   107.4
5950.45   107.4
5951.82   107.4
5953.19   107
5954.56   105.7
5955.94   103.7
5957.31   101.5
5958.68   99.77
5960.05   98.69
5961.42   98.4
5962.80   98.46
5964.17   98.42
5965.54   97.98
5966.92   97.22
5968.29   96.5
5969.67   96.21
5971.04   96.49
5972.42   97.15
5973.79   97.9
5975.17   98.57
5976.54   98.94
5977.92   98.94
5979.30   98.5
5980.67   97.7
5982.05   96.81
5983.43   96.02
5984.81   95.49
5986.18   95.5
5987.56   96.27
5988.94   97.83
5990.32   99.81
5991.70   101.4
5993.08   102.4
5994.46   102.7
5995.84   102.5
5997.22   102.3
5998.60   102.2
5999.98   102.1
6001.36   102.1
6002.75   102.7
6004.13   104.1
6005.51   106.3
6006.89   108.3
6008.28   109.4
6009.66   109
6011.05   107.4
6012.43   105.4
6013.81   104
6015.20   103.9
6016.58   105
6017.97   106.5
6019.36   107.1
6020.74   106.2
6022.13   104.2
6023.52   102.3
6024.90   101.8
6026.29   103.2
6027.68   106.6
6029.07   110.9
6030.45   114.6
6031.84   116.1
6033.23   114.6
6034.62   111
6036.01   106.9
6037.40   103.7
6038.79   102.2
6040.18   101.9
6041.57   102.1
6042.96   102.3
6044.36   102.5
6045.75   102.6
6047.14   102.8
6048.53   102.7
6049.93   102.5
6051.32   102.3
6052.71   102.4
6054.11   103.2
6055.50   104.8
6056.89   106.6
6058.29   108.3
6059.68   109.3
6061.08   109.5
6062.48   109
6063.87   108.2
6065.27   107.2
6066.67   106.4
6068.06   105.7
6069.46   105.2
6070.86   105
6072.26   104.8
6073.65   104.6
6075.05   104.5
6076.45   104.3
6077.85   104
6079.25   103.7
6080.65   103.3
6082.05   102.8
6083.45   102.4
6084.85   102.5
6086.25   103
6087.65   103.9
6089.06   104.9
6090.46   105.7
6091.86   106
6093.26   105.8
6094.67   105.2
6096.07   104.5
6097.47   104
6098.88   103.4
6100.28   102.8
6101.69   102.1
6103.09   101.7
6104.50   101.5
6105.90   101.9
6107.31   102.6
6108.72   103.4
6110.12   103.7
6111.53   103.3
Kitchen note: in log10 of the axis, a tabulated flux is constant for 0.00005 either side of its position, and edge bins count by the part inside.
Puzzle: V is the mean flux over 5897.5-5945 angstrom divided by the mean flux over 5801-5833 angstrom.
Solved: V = 0.92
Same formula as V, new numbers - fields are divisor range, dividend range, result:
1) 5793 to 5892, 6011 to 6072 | 1.05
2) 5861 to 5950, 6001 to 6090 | 1.10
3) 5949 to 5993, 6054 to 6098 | 1.06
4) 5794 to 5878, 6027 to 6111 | 1.02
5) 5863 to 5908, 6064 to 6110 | 1.14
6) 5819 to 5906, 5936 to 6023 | 1.05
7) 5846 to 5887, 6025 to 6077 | 1.11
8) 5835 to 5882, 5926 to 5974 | 1.02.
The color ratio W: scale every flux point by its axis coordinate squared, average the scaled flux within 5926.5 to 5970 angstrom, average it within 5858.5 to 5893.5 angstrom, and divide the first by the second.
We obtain 1.1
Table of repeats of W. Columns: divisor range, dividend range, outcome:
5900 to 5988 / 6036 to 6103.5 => 1.10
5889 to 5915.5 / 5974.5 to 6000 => 1.13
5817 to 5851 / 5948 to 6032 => 1.02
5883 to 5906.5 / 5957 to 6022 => 1.20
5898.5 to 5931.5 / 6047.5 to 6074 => 1.14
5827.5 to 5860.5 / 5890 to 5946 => 0.97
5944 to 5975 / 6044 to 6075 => 1.07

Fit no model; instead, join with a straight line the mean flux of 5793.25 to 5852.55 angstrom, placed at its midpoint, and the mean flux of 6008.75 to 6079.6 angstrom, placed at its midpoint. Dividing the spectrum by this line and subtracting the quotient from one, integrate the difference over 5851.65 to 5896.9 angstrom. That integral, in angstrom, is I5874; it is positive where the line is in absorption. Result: 5.8 angstrom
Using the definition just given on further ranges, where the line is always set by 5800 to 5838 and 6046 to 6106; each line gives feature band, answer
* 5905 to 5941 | 2.4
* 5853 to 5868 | 1.6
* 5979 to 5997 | 1.1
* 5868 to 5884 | 1.5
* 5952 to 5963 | 0.4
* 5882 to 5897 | 3.1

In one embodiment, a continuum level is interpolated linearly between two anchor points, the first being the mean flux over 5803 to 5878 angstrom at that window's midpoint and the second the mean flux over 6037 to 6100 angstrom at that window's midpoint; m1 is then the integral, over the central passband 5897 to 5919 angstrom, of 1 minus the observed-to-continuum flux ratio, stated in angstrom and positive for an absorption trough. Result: 1.7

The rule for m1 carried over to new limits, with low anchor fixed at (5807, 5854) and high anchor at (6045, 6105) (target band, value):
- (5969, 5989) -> 1.5 angstrom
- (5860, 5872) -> 1.2 angstrom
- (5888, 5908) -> 3.3 angstrom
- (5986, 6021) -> 0.4 angstrom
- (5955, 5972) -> 1.0 angstrom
